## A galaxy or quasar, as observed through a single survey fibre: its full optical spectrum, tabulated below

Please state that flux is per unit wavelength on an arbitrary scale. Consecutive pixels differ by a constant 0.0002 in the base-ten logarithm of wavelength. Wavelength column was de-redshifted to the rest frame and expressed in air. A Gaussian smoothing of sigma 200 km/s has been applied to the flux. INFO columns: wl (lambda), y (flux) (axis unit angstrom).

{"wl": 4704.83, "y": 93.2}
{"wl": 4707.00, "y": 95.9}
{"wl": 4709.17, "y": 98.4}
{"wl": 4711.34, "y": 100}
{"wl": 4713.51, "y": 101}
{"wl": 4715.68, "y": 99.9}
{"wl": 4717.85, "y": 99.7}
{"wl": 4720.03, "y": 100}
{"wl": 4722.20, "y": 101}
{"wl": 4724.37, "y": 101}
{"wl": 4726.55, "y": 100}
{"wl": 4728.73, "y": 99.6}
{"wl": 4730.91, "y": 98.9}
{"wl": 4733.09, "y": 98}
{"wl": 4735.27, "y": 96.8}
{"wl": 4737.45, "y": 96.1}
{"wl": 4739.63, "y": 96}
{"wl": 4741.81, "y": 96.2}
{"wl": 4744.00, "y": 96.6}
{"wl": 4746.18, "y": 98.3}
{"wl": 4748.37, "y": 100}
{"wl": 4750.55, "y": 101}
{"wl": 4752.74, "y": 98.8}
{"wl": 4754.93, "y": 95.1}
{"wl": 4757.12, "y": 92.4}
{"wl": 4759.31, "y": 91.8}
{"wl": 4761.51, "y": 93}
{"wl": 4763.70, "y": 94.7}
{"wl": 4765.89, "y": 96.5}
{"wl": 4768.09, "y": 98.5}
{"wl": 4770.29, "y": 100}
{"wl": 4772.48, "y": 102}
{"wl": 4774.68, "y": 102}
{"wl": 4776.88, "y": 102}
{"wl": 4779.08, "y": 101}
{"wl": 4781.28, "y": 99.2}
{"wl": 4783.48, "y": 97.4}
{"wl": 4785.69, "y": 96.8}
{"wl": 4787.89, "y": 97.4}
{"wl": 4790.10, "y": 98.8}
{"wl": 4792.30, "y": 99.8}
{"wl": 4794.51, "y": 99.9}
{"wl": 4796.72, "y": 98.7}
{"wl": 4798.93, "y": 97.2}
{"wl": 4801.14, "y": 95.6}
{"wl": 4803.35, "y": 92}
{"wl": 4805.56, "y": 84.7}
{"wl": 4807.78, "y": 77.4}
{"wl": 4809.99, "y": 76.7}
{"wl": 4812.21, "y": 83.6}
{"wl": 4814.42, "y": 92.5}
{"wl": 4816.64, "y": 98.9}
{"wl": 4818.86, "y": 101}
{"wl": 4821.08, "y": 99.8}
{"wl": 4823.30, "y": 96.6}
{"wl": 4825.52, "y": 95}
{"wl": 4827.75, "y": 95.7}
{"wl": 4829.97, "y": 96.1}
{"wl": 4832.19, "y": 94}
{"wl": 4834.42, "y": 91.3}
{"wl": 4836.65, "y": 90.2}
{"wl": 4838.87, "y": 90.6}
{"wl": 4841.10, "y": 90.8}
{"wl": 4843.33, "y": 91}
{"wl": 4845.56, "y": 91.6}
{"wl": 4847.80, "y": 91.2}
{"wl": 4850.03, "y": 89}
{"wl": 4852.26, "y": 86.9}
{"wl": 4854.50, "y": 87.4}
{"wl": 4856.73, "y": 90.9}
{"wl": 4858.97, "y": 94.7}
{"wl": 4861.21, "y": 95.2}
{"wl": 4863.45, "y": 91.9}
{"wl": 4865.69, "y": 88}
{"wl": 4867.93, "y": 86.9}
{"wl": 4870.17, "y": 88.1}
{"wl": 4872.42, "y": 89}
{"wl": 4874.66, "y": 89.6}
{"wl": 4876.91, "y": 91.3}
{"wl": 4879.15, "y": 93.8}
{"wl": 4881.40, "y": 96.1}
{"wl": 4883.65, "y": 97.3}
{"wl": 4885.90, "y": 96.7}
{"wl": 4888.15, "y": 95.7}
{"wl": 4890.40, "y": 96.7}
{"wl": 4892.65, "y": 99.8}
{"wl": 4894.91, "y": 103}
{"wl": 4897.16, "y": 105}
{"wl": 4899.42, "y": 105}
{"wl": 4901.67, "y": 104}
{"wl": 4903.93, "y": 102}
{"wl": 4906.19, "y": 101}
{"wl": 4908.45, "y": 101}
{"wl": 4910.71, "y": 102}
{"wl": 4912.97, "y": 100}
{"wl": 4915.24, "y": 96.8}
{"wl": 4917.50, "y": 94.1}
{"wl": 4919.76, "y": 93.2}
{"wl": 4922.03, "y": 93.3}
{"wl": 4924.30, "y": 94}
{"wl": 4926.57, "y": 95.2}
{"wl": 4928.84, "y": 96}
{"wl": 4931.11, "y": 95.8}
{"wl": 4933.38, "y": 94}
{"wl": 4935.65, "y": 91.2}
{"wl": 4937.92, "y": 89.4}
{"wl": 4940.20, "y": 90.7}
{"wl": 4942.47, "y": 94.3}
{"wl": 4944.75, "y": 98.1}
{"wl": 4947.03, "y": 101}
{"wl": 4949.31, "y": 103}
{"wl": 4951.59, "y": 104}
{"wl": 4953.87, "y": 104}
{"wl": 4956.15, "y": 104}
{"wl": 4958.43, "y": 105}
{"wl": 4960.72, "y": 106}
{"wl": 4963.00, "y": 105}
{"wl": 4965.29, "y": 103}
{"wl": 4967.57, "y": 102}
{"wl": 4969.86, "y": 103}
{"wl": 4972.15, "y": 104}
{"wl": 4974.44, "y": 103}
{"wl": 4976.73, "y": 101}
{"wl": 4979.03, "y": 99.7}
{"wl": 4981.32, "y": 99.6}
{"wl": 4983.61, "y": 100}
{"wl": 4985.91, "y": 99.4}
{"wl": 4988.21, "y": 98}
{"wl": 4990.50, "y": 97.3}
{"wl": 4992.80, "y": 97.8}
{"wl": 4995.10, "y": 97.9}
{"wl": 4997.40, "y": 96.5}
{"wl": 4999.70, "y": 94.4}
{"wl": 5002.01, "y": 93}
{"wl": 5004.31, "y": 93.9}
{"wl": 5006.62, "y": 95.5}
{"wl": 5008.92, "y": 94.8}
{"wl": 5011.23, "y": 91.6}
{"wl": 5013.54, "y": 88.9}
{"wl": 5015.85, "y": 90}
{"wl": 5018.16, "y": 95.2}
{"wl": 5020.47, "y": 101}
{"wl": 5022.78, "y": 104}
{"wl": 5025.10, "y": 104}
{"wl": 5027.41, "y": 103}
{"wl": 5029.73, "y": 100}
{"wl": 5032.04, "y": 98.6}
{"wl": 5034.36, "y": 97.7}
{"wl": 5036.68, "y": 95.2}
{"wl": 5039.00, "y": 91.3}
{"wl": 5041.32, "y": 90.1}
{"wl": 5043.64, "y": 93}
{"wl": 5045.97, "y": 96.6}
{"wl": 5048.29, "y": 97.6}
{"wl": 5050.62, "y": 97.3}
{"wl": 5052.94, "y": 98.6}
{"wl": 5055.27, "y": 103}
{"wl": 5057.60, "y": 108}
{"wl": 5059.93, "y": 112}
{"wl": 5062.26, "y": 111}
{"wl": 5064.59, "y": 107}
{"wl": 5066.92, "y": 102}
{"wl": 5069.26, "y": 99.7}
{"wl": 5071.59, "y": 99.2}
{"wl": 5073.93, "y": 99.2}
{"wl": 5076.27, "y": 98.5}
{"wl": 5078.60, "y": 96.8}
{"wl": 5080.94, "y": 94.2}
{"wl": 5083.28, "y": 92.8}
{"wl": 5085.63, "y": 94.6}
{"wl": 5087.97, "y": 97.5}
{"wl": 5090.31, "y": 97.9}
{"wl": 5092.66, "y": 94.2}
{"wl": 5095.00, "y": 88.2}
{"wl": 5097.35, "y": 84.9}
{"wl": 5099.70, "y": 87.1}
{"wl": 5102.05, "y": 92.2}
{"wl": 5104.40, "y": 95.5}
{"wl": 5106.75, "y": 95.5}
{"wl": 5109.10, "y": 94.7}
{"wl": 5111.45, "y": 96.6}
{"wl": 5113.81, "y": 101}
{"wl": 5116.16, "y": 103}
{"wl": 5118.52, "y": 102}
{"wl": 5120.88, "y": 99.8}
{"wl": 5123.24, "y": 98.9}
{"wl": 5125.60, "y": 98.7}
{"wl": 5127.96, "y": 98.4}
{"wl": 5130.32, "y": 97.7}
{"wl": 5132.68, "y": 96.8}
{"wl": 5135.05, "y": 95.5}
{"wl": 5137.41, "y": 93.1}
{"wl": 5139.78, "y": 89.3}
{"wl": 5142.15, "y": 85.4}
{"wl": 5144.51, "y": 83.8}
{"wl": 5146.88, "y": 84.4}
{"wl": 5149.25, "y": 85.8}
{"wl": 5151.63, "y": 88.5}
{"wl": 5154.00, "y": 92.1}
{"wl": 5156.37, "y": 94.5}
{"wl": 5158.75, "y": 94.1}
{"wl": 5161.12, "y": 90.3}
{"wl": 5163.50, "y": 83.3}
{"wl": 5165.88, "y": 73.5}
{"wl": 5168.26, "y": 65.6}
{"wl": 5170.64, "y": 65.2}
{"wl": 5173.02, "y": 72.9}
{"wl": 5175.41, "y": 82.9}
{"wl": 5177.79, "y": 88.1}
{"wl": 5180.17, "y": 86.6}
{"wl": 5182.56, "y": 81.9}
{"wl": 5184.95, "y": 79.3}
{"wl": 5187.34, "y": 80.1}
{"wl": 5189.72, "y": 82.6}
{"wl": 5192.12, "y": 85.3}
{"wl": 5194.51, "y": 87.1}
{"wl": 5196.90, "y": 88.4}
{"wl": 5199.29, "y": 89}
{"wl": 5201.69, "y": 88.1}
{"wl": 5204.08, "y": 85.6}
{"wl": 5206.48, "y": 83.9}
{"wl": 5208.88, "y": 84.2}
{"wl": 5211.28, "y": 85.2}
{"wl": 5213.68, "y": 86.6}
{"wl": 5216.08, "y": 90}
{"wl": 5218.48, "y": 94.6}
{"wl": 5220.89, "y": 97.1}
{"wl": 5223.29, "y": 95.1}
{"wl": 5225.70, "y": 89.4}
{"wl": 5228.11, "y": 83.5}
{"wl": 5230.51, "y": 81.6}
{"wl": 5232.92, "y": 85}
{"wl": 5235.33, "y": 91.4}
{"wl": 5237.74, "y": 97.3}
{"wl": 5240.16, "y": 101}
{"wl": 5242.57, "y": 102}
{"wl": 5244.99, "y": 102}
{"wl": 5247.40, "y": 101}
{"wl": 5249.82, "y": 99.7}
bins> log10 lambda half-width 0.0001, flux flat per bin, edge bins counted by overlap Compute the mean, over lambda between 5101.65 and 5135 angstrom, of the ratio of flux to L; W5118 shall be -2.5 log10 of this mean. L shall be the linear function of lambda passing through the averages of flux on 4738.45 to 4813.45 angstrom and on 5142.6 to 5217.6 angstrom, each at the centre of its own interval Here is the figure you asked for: -0.14 mag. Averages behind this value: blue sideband 95.6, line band 98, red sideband 84.2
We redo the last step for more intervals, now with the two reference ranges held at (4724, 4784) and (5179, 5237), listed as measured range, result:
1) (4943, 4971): -0.11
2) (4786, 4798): -0.02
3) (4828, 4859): 0.05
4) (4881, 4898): -0.05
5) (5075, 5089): -0.07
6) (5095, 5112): -0.03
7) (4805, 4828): 0.06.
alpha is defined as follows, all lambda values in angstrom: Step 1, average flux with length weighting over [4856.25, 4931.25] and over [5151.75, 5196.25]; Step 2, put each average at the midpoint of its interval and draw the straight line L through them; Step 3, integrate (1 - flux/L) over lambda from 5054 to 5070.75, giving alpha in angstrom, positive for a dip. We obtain -3.40 angstrom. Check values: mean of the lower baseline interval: 96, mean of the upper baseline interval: 82.7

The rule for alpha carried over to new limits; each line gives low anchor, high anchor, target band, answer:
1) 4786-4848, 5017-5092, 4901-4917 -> -0.85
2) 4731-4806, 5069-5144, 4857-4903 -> 0.64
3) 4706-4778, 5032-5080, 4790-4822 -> 1.83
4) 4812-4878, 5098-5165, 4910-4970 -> -3.81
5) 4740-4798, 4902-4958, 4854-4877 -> 1.75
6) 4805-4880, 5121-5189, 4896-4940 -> -3.62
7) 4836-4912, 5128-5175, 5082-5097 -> -0.97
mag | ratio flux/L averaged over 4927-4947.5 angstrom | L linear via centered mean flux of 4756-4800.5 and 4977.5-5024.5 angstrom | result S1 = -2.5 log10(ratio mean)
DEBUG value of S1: 0.03 mag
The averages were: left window 97.9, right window 96.5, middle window 94.3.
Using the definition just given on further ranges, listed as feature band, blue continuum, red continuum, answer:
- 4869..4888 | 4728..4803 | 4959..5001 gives 0.07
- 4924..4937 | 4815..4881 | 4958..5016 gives 0.02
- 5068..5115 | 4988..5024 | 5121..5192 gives -0.05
